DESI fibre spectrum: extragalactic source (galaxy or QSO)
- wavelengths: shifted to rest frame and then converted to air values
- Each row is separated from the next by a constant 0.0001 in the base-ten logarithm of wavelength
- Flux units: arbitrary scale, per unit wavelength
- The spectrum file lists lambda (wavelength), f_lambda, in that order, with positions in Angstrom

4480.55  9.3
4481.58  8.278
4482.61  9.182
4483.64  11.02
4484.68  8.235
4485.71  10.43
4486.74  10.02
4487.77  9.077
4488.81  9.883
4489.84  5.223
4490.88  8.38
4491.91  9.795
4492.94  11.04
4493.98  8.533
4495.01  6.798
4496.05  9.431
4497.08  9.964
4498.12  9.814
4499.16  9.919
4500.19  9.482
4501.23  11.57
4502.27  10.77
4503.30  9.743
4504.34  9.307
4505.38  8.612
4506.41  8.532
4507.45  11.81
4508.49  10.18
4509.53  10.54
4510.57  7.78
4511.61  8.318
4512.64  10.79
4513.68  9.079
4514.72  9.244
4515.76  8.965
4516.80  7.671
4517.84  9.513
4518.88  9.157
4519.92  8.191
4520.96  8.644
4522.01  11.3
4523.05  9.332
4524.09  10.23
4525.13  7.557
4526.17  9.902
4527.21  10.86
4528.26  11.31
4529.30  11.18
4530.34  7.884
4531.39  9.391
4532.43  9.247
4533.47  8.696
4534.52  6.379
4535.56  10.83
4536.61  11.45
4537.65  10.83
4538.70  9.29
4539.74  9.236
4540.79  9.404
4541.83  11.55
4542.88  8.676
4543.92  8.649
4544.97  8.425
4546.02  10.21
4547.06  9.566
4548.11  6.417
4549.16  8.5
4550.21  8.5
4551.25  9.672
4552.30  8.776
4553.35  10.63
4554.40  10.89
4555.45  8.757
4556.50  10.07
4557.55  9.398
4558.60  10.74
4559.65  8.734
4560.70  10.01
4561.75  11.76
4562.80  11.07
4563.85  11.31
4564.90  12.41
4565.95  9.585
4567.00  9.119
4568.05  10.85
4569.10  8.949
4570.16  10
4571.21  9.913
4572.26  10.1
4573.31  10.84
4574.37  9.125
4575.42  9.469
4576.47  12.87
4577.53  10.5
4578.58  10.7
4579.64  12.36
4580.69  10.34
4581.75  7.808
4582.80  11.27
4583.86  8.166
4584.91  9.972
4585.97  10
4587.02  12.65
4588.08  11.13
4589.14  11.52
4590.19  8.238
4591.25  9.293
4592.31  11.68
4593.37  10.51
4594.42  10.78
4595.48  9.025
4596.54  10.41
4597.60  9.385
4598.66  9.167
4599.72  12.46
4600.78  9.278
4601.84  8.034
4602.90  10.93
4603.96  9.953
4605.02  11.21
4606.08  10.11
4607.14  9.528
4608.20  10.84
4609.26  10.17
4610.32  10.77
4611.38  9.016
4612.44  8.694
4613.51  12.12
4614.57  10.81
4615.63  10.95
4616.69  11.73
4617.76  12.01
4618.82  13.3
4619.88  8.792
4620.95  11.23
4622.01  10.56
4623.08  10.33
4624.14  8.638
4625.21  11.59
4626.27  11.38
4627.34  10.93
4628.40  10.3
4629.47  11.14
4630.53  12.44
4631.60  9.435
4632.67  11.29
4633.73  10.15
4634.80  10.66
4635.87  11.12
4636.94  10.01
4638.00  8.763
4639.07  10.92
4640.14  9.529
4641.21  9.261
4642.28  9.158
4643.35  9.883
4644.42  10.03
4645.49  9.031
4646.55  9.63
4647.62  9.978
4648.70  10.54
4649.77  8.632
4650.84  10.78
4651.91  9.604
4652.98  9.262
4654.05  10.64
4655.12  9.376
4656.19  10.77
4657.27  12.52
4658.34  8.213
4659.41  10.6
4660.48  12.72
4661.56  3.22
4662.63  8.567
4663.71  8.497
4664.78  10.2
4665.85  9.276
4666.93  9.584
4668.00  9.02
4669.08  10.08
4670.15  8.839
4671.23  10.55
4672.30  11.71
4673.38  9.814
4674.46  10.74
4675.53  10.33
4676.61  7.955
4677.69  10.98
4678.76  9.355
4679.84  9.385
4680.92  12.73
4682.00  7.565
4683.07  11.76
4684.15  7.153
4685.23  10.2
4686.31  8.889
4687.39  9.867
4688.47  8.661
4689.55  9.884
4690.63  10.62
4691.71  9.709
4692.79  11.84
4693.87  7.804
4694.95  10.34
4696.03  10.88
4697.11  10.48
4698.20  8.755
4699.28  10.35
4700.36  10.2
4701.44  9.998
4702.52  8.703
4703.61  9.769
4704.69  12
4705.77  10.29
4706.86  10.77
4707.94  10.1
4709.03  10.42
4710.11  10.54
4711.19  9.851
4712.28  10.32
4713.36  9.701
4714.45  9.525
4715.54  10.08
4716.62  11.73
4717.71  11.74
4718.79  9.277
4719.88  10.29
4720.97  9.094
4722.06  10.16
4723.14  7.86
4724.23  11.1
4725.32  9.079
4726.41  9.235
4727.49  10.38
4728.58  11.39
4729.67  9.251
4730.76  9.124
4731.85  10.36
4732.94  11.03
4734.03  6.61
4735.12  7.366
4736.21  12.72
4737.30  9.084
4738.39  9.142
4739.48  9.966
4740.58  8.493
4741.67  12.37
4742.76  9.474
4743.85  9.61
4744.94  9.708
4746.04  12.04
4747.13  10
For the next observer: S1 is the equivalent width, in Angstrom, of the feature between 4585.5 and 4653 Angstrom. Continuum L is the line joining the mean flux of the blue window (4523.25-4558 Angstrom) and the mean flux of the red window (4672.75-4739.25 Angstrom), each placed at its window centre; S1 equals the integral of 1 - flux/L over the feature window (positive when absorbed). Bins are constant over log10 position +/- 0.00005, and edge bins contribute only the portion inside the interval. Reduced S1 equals -4.6 Angstrom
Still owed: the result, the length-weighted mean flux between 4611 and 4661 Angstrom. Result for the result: 10.4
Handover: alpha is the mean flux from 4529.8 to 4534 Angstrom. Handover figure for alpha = 8.81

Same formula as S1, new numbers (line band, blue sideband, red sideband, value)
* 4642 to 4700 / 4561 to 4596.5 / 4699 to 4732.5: 2.4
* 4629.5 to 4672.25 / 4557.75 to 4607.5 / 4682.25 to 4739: 1.0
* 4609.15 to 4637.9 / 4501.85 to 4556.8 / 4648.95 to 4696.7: -3.1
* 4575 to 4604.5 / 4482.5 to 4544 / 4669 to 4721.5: -1.8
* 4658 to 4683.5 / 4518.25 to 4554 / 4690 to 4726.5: 0.7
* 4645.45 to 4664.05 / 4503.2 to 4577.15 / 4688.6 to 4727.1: 0.6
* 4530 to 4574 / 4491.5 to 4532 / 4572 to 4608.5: 1.0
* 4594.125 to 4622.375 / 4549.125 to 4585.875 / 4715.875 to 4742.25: -1.0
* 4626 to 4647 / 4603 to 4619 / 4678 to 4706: 0.4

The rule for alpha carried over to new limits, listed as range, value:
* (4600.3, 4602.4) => 8.67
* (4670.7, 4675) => 10.7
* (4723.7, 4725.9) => 10.1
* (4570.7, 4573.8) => 10.3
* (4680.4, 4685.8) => 9.87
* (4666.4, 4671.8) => 9.64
